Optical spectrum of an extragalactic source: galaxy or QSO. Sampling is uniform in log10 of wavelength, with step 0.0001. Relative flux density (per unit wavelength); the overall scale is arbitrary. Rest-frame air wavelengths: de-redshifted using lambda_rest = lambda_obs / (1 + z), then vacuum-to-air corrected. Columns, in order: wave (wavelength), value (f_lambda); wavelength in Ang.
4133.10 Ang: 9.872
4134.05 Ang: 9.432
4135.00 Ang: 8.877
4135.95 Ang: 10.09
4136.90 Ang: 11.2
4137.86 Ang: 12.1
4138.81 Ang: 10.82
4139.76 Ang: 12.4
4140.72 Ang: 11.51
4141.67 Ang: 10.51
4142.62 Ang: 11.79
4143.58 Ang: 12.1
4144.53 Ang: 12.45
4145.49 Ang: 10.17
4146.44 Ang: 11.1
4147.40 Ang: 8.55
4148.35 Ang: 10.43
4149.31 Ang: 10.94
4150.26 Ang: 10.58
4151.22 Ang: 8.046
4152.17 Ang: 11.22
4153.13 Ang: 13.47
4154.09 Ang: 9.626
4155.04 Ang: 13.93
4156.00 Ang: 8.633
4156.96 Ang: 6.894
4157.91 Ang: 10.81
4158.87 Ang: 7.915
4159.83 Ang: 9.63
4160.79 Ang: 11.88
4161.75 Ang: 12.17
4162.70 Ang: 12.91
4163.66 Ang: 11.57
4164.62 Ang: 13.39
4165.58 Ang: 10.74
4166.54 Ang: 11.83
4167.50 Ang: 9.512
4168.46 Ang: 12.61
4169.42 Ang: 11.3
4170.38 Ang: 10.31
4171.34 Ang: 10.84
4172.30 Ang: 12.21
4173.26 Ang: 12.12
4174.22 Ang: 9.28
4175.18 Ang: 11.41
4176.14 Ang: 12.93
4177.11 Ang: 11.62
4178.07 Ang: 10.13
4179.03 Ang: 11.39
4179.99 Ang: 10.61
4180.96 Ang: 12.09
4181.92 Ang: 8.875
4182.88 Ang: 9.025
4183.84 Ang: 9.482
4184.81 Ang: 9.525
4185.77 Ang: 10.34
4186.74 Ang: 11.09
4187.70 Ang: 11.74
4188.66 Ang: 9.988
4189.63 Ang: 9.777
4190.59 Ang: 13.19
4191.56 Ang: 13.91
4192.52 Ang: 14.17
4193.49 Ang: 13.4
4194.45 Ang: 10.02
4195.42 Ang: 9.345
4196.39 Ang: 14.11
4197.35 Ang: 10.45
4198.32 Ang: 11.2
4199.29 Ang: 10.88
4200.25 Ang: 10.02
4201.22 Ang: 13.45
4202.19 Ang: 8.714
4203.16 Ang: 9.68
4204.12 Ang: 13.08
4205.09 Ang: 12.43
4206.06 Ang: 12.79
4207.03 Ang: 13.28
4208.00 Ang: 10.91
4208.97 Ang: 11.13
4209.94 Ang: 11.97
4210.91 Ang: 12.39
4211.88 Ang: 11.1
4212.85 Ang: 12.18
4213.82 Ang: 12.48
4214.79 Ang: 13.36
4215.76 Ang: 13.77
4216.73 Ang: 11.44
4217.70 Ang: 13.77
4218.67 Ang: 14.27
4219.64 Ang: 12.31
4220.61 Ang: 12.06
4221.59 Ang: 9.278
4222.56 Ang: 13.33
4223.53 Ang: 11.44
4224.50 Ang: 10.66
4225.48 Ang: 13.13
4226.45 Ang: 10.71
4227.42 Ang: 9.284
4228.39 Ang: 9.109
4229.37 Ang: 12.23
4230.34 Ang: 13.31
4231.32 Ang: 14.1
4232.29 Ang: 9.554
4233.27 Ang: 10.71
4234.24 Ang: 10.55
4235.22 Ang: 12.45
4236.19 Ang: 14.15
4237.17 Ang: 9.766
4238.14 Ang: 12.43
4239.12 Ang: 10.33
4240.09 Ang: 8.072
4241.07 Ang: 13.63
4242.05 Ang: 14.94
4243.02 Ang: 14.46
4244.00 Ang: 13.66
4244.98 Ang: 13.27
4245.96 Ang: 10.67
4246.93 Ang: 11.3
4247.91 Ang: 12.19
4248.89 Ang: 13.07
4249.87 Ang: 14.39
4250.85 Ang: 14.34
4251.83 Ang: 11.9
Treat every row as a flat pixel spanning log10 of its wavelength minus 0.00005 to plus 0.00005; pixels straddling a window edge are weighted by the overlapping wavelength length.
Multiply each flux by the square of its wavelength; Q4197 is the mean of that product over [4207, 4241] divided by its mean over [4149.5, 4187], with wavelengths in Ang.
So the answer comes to 1.11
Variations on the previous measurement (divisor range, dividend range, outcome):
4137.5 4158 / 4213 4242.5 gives 1.14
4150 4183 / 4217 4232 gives 1.12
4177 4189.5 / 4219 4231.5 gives 1.14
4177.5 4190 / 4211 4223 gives 1.22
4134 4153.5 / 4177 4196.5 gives 1.04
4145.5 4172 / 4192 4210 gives 1.10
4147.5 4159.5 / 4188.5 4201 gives 1.17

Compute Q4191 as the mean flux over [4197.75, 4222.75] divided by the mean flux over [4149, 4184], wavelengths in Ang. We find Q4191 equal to 1.10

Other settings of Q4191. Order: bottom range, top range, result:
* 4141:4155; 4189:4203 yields 1.06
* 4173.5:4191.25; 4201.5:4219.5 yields 1.13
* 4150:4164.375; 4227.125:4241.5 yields 1.06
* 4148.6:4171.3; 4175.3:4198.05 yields 1.03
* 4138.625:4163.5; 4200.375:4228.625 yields 1.10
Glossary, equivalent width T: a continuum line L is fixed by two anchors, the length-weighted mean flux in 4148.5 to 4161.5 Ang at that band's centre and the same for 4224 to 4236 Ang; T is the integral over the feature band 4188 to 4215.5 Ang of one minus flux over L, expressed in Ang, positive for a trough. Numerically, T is -2.00 Ang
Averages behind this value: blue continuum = 10.3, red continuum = 11.4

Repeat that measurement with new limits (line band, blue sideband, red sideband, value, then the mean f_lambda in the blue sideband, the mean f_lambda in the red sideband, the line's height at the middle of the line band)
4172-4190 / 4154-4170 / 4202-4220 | 1.13 Ang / 10.9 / 12.2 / 11.4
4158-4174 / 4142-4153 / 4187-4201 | -0.24 Ang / 10.8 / 11.6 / 11.1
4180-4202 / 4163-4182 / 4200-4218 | 0.98 Ang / 11.3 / 12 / 11.7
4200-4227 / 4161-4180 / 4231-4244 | -0.42 Ang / 11.5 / 12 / 11.8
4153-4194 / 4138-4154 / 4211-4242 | 0.64 Ang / 11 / 11.8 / 11.3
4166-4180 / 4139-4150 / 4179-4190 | -0.95 Ang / 11.1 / 10.3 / 10.5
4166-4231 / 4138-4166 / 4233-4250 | 0.51 Ang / 10.9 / 12.2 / 11.6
